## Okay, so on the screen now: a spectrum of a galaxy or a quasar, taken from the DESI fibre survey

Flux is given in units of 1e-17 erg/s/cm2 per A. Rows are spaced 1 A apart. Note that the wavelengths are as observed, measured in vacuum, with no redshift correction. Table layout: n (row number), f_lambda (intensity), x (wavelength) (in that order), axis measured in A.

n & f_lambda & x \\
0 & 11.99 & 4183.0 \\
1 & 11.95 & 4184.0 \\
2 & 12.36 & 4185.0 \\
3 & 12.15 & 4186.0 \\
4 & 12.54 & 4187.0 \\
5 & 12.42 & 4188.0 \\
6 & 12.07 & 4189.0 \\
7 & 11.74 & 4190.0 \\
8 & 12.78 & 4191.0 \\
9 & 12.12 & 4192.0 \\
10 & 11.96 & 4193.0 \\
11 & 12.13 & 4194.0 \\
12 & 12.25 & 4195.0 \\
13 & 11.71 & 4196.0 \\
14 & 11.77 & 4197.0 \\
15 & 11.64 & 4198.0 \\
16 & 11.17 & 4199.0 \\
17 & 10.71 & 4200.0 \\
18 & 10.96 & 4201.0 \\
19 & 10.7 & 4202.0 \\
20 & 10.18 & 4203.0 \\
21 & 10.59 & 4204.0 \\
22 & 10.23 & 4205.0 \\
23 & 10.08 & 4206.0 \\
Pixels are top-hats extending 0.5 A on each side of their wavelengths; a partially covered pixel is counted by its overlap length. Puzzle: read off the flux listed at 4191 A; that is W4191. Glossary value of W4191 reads 12.78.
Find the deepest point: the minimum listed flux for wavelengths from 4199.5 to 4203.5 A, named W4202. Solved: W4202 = 10.18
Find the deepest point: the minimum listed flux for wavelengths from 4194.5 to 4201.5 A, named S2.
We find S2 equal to 10.71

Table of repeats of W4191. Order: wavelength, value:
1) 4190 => 11.74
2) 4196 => 11.71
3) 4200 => 10.71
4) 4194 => 12.13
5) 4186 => 12.15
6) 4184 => 11.95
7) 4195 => 12.25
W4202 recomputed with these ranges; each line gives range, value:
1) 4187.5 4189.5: 12.07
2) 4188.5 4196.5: 11.71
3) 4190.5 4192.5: 12.12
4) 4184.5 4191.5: 11.74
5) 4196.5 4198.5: 11.64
